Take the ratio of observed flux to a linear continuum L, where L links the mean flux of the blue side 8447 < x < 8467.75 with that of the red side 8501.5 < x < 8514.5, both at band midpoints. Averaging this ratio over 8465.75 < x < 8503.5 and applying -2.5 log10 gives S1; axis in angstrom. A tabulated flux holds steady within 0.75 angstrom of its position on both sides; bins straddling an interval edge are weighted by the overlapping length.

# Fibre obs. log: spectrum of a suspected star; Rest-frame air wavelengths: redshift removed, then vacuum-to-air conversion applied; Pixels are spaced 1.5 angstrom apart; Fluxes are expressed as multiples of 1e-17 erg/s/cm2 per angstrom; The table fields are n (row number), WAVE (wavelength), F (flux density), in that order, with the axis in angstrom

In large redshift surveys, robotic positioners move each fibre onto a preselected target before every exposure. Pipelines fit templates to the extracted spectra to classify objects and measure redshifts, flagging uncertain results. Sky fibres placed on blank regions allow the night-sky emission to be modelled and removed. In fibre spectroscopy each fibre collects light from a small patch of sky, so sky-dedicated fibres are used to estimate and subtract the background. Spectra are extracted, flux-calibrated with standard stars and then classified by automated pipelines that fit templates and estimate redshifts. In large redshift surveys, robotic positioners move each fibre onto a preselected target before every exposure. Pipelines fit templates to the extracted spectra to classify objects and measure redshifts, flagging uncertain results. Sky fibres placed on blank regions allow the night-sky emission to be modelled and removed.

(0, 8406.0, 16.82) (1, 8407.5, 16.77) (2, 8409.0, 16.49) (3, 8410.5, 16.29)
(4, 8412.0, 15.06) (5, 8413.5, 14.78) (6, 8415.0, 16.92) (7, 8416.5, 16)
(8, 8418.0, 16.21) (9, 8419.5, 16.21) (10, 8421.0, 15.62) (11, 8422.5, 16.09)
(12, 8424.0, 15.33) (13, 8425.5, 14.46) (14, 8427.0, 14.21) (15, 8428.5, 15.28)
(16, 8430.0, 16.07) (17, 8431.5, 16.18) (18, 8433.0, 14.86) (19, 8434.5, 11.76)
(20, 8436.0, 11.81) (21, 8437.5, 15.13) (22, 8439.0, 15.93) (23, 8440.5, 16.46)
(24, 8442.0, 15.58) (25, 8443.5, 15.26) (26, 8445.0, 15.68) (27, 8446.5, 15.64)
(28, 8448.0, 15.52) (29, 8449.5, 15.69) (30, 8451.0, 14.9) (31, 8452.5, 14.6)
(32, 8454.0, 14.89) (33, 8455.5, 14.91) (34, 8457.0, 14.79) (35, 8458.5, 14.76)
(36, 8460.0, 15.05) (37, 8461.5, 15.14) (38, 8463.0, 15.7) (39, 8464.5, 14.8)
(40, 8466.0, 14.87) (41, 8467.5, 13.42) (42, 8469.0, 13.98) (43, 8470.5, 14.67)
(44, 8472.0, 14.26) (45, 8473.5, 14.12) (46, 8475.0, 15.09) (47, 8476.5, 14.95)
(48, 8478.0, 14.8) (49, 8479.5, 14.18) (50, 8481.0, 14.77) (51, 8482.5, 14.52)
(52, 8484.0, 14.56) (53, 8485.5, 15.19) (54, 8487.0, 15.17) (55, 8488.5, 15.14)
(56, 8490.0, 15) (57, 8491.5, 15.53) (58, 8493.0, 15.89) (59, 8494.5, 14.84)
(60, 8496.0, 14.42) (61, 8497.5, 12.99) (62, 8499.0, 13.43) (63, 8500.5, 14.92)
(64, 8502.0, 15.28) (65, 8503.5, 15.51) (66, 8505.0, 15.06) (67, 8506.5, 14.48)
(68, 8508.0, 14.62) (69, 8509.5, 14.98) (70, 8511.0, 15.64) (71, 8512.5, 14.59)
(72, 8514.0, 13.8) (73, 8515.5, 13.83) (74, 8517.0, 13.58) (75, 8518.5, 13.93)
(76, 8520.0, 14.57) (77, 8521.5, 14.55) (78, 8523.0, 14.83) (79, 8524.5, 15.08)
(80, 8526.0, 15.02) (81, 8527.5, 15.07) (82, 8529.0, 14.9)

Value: 0.021 mag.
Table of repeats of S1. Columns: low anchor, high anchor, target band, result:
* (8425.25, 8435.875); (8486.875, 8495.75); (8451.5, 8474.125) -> 0.017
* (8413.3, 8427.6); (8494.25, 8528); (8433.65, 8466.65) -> 0.023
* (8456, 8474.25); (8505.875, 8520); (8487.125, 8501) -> -0.016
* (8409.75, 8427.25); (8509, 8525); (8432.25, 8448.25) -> 0.037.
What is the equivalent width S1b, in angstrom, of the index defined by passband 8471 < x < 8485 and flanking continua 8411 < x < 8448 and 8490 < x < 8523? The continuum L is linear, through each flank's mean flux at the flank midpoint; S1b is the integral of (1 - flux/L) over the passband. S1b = 0.2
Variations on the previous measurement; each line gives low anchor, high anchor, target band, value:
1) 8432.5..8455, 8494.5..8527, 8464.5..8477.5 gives 0.3 angstrom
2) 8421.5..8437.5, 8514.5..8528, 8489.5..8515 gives -0.4 angstrom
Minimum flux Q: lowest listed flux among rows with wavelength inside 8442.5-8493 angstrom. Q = 13.42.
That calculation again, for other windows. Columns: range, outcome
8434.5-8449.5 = 11.76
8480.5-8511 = 12.99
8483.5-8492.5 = 14.56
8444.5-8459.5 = 14.6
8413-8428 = 14.21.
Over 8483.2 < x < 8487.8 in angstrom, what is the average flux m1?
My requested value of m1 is 15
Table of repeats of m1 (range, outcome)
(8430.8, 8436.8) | 13.6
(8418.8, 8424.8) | 15.8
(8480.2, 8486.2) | 14.8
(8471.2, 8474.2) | 14.2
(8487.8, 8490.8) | 15.1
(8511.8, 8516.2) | 14.1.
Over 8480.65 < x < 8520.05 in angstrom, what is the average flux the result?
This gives 14.7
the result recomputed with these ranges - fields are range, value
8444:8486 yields 14.8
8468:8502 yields 14.7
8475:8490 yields 14.8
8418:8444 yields 15.1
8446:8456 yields 15.2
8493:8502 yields 14.4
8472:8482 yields 14.6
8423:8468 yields 15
